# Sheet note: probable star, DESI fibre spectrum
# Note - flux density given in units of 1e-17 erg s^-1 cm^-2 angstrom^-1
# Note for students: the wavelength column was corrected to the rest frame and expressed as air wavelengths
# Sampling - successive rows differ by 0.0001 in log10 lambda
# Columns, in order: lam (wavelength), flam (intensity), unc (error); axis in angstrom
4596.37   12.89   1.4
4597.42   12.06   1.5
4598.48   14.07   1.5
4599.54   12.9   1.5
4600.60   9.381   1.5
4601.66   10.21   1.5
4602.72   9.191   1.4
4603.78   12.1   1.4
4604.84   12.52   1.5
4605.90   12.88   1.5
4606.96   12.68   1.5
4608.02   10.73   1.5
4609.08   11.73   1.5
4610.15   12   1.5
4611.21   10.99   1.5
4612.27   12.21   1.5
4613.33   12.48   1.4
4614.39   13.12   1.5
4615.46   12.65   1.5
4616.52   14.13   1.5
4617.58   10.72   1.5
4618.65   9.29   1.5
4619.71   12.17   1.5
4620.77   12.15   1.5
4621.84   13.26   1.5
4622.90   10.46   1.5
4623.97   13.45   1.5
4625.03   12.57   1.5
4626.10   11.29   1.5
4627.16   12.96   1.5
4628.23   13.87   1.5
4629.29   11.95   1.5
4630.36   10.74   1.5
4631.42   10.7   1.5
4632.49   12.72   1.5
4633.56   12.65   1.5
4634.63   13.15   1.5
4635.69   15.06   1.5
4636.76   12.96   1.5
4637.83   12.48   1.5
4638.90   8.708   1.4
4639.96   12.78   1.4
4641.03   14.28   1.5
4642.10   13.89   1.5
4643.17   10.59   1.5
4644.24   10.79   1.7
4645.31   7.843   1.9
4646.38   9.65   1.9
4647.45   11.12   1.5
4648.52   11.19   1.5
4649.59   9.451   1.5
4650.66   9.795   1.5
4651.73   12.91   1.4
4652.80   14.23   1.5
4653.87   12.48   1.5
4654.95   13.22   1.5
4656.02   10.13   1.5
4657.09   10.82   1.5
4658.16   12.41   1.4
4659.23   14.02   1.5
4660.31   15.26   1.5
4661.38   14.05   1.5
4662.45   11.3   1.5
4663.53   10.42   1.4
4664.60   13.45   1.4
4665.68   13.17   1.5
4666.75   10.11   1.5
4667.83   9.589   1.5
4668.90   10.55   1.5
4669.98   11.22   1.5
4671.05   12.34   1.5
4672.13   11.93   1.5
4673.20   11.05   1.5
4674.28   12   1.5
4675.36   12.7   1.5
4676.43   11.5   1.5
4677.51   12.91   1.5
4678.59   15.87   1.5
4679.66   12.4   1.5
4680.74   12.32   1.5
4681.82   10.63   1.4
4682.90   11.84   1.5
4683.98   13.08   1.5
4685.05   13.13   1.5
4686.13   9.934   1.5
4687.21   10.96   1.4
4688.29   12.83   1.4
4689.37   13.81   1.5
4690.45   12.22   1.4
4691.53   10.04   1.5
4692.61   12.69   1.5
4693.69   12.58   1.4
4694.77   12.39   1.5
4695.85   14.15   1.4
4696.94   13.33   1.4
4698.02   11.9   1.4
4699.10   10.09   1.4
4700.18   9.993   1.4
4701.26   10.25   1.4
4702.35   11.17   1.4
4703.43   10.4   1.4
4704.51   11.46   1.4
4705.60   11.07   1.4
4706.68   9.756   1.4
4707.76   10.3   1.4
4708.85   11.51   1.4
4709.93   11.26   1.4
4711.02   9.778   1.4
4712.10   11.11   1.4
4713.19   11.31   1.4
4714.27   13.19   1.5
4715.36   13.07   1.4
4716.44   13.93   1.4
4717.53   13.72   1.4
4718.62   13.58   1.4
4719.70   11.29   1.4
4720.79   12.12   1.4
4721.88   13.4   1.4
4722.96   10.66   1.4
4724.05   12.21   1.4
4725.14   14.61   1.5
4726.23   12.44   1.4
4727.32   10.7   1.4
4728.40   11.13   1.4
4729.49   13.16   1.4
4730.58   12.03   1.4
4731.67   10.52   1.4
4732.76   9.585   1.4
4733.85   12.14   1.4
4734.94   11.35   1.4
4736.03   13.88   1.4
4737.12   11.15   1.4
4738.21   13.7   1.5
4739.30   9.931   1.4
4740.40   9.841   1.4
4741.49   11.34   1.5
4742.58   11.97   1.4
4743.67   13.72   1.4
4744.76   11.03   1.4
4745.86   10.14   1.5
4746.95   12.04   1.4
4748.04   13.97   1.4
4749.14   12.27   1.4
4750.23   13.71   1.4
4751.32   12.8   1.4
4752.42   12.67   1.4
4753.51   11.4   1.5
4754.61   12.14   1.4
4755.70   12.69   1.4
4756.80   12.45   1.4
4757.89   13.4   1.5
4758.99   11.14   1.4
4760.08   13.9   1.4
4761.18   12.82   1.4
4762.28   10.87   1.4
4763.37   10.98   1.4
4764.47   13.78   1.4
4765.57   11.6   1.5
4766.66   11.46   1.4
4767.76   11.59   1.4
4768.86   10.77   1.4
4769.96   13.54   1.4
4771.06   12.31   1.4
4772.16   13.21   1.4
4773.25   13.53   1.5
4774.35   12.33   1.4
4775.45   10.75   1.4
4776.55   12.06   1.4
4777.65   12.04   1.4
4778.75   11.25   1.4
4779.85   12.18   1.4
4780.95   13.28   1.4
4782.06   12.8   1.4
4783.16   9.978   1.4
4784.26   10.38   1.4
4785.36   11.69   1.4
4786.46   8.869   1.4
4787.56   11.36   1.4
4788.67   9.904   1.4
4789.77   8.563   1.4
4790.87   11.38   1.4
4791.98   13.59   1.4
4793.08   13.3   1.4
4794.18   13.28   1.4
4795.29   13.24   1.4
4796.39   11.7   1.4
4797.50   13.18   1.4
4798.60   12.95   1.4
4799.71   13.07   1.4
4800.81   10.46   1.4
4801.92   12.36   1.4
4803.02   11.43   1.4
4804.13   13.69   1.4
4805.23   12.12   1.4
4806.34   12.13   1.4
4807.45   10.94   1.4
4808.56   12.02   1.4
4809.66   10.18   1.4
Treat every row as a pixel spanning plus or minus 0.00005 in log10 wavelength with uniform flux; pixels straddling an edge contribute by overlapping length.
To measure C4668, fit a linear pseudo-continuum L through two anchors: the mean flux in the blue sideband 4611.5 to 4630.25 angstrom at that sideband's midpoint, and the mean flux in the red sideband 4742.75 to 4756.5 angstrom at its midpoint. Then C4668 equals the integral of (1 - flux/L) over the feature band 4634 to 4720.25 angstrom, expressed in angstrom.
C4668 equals 2.7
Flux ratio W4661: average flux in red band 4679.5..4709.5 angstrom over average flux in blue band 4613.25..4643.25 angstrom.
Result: 0.94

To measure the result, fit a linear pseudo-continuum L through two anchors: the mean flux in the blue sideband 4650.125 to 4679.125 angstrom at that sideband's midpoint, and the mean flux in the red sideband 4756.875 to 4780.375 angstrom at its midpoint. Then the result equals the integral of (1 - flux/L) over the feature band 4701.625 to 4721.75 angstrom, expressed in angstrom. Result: 0.8 angstrom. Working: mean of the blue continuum 12.2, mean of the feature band 11.7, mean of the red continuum 12.2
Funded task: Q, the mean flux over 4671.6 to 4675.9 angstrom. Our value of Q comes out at 11.9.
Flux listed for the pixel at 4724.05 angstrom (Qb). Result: 12.21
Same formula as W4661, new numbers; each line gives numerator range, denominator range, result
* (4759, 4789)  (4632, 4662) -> 0.98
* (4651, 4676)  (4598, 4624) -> 1.02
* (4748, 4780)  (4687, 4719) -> 1.04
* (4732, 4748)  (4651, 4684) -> 0.95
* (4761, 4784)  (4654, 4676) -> 1.00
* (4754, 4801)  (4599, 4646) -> 1.01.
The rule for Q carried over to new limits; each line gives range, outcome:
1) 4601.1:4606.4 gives 11.4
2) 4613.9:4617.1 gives 13.3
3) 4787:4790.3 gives 9.94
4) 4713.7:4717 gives 13.4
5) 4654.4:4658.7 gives 11.7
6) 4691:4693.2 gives 11.4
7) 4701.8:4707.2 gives 10.8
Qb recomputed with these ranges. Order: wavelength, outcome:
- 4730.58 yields 12.03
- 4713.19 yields 11.31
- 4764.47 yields 13.78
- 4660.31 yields 15.26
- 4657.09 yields 10.82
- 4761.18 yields 12.82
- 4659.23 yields 14.02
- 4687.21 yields 10.96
